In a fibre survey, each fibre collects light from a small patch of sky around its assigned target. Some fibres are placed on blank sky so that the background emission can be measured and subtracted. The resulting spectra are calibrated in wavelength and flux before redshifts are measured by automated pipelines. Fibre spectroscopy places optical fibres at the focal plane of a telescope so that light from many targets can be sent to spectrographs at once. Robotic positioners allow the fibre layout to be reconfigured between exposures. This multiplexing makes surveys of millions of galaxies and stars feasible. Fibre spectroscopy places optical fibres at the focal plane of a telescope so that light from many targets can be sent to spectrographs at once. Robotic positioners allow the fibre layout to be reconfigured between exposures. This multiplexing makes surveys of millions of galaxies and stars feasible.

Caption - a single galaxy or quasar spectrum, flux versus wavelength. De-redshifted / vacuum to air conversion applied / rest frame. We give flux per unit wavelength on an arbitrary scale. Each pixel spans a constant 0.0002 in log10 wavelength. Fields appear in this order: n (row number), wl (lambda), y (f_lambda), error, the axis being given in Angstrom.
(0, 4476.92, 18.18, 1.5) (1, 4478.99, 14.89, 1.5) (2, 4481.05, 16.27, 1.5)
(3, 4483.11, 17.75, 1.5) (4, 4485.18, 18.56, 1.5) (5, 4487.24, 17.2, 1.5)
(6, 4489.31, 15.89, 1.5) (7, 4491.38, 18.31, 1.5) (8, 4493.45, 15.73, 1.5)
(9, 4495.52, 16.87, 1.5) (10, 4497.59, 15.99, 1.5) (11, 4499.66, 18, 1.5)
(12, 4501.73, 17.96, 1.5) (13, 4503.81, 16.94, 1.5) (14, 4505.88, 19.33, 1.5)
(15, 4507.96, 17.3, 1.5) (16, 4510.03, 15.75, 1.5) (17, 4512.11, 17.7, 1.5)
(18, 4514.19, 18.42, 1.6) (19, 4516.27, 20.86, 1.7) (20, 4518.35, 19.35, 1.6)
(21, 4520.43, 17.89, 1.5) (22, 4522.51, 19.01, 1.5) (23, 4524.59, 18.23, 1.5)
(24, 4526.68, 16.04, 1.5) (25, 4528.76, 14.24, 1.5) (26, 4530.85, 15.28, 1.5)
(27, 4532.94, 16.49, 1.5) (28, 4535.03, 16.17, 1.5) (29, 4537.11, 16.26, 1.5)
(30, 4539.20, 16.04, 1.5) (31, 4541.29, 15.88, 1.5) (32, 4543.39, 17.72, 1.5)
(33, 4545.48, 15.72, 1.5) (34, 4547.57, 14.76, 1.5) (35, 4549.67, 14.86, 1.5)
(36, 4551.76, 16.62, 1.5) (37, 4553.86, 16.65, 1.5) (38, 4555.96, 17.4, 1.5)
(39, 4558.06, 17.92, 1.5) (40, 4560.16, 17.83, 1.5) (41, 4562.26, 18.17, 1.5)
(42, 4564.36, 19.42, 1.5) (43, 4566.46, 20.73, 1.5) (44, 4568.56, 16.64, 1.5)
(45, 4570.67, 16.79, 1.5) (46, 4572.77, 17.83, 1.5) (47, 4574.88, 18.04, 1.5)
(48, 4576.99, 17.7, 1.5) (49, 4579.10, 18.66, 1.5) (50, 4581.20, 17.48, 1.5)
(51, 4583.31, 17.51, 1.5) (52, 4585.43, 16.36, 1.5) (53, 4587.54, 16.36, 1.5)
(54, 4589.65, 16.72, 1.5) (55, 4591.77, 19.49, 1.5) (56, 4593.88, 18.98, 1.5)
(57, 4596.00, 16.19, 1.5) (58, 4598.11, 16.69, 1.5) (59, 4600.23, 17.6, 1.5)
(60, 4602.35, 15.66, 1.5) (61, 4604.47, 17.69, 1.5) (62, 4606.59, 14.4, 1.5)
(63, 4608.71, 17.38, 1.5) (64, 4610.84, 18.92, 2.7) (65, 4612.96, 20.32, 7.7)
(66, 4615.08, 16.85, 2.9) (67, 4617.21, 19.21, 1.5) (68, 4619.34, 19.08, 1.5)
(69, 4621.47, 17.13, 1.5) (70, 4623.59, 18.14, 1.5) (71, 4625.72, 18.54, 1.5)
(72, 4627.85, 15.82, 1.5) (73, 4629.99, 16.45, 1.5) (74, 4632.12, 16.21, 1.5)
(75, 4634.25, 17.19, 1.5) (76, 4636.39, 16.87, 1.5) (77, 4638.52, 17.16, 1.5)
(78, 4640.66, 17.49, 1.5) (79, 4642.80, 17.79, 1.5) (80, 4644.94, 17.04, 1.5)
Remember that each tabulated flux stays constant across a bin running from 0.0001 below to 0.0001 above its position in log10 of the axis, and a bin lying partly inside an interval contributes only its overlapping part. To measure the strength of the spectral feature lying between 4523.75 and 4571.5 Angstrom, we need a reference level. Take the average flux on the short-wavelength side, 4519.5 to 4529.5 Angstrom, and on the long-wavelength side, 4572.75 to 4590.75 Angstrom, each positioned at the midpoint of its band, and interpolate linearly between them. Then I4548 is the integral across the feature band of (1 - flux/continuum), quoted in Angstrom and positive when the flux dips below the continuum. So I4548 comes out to 1.3 Angstrom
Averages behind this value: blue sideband 17.2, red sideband 17.4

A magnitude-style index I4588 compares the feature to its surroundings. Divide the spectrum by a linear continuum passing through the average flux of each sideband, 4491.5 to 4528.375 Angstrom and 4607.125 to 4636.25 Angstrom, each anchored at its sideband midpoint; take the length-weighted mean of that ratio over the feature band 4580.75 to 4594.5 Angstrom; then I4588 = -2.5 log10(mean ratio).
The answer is 0.01 mag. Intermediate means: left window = 17.7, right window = 17.7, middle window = 17.5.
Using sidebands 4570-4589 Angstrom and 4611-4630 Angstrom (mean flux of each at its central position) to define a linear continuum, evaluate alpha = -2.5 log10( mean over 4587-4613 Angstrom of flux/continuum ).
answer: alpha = 0.03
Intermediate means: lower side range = 17.4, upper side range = 18.1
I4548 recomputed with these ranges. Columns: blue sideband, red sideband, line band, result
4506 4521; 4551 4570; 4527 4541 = 1.8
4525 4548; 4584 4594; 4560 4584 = -1.6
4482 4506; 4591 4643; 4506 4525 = -1.1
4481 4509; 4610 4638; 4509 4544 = 0.6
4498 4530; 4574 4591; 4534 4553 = 1.7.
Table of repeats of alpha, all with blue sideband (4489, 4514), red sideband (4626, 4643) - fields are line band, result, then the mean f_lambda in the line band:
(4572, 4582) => -0.06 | 18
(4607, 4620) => -0.09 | 18.4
